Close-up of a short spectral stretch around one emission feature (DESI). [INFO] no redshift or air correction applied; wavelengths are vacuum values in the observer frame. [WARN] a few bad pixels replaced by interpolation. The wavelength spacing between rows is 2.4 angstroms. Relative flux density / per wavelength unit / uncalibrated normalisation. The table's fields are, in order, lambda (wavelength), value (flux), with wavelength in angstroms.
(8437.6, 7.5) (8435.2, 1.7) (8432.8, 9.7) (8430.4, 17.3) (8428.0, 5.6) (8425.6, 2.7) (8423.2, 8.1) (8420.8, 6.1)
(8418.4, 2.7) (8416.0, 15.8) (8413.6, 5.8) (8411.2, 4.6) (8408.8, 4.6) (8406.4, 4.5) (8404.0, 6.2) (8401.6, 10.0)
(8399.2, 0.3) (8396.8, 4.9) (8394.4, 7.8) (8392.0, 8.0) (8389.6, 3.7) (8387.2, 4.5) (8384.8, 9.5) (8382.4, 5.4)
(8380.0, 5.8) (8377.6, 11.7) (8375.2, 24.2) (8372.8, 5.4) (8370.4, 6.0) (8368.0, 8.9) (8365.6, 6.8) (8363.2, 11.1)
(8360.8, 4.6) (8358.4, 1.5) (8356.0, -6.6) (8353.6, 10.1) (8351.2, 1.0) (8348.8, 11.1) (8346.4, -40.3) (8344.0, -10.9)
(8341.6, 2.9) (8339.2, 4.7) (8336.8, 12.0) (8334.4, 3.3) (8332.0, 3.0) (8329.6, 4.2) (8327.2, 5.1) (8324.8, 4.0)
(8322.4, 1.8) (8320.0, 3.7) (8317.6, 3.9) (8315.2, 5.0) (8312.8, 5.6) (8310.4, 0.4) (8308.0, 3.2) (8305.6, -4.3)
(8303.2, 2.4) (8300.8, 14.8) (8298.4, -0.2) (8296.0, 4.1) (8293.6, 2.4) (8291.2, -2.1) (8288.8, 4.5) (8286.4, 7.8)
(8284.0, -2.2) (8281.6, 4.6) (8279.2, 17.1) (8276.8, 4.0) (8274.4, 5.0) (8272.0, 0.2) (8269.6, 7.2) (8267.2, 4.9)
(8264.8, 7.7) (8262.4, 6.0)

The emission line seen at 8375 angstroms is H-gamma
